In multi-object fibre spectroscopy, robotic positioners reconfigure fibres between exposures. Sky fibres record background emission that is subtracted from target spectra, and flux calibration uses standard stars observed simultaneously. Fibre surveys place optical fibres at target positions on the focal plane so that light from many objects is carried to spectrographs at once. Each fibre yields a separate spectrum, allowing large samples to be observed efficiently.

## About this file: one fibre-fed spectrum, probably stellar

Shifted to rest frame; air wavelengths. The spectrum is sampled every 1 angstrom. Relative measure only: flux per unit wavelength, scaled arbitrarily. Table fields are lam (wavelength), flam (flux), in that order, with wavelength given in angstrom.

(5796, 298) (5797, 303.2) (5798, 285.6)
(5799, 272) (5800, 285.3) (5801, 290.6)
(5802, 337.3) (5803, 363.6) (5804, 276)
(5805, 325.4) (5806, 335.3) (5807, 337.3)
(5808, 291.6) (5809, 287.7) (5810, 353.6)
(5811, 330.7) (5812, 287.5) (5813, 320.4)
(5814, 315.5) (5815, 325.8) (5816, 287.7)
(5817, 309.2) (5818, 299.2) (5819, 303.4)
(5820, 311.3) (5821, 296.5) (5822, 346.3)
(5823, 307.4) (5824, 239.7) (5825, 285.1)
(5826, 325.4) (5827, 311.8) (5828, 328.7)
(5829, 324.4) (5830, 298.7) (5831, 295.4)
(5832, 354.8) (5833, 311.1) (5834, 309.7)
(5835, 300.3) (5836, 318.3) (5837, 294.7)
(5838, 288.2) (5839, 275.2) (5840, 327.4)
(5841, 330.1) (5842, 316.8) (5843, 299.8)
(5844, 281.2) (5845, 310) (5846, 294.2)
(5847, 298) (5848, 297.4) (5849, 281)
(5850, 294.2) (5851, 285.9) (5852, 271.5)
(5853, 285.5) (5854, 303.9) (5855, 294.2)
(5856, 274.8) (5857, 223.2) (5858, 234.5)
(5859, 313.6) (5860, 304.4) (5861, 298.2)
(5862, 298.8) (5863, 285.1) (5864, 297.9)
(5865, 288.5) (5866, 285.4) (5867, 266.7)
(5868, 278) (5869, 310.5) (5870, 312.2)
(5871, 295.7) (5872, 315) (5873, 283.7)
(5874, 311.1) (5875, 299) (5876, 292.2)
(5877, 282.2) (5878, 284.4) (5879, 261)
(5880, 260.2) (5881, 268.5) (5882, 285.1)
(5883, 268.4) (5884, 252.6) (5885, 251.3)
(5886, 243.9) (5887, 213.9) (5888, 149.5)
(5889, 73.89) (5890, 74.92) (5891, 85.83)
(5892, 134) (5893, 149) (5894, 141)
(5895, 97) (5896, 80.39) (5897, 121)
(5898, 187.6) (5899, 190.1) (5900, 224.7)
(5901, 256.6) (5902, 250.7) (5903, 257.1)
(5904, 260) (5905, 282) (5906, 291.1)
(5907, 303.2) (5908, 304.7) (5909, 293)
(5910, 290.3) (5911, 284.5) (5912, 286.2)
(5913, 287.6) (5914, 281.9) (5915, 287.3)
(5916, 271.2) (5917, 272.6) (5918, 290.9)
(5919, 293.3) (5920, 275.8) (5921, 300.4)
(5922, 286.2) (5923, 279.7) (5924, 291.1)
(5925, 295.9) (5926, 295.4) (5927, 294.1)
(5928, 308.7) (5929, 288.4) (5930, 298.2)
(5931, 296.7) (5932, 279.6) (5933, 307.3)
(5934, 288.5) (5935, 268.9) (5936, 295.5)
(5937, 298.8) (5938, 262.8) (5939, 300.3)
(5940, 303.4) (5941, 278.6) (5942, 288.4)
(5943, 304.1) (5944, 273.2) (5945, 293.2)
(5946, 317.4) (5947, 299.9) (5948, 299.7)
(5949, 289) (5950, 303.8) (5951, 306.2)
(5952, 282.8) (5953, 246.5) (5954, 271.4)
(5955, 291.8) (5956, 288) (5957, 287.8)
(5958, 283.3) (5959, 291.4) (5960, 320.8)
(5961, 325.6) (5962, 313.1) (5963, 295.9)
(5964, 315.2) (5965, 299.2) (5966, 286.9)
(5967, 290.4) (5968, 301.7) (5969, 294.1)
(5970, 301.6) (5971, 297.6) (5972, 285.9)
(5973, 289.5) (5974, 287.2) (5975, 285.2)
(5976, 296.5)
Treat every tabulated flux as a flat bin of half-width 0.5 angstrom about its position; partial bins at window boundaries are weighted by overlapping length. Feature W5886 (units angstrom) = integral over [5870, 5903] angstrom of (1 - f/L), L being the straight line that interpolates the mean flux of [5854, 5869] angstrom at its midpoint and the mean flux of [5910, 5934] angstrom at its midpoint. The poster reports 7.9 angstrom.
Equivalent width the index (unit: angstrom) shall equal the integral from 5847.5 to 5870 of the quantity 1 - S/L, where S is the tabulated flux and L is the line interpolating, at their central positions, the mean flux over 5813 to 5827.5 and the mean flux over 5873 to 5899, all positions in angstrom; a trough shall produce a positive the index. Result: -3.7 angstrom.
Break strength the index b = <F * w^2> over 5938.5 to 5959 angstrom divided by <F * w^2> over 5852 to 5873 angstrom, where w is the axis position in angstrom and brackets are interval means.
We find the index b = 1.04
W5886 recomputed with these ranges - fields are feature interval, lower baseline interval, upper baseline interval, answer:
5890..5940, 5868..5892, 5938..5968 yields 2.8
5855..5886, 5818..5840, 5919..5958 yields 1.9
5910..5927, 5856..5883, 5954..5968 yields 0.3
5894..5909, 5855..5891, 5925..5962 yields 2.9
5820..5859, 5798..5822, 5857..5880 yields 0.2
